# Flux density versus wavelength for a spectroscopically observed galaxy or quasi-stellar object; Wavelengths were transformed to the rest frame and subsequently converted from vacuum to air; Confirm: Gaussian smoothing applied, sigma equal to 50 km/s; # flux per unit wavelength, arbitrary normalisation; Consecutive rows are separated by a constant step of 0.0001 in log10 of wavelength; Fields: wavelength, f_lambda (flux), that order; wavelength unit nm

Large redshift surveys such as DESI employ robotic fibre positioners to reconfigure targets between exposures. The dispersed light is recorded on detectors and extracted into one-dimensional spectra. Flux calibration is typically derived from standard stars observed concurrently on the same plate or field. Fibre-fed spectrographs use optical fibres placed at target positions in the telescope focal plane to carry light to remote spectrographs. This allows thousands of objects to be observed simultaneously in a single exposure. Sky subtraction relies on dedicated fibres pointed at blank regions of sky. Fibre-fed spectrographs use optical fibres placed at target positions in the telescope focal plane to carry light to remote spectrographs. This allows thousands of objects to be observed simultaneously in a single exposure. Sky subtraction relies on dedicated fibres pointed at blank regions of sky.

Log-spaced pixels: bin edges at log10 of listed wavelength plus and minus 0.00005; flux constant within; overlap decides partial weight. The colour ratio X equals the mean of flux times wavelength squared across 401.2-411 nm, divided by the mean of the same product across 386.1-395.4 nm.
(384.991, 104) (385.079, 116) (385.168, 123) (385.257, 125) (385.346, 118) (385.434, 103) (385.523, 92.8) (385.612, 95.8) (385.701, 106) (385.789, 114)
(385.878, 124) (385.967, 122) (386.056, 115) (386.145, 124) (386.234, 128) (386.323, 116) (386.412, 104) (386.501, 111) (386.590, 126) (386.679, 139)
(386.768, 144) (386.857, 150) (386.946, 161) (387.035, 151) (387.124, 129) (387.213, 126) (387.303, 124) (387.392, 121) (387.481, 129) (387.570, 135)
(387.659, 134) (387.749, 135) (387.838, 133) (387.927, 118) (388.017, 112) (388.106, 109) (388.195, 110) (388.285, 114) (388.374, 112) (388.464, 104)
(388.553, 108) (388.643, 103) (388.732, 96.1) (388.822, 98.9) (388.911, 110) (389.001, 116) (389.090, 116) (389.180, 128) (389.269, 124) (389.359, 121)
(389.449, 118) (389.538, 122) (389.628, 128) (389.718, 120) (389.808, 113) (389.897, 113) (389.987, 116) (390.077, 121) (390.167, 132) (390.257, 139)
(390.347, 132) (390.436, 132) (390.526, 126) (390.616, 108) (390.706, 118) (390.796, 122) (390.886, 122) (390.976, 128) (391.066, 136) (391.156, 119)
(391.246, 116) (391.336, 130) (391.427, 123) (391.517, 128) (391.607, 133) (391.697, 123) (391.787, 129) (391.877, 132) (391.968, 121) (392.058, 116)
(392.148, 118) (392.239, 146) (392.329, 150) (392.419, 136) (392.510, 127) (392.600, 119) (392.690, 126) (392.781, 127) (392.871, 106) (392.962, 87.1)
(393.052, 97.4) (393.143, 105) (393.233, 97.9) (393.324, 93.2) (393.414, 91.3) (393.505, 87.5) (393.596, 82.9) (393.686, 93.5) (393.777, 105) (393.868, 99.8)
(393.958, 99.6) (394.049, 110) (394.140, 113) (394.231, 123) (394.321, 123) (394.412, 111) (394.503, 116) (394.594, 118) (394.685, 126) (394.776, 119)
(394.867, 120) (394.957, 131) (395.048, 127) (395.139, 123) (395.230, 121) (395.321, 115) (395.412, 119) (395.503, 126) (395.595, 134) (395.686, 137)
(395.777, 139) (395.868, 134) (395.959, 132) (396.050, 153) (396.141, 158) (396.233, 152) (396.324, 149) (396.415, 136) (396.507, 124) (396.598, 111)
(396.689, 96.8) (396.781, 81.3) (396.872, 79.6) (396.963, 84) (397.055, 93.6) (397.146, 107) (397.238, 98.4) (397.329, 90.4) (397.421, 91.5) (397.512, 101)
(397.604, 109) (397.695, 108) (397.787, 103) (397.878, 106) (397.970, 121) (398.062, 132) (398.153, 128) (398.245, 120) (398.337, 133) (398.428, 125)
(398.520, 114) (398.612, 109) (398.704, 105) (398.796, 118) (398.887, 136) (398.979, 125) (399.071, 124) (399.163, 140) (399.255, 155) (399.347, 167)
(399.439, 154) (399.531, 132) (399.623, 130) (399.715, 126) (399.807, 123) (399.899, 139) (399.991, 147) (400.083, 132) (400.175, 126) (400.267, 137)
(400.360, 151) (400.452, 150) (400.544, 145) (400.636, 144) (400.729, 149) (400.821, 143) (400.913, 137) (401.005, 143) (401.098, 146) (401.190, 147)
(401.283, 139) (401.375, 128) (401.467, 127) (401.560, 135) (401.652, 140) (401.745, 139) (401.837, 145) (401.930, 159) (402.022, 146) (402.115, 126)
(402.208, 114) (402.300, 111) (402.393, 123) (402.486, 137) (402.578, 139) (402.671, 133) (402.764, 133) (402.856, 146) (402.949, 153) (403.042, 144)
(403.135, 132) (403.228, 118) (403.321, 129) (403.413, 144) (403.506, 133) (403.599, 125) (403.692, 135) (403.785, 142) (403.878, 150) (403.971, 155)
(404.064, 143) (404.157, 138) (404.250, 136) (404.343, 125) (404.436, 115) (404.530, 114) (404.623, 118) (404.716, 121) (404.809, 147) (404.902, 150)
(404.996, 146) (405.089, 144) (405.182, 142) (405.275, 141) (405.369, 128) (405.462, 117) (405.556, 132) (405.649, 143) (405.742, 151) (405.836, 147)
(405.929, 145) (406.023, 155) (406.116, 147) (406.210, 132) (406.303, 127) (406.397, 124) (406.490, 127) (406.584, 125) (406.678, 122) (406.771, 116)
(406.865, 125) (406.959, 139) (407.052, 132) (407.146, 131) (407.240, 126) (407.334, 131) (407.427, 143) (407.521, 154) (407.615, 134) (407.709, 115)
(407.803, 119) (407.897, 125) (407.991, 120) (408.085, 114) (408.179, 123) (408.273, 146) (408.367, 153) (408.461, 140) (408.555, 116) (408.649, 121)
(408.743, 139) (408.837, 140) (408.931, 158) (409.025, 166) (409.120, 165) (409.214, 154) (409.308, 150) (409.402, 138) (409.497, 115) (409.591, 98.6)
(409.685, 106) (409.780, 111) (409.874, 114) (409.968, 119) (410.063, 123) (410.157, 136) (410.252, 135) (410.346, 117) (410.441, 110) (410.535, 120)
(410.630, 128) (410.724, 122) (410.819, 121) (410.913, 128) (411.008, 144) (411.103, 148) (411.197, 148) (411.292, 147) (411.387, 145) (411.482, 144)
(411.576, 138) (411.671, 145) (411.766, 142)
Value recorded 1.20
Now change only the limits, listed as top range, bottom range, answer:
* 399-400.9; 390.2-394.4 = 1.24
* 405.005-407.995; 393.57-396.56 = 1.14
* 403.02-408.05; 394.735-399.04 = 1.18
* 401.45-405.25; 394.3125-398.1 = 1.19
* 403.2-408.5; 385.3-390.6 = 1.21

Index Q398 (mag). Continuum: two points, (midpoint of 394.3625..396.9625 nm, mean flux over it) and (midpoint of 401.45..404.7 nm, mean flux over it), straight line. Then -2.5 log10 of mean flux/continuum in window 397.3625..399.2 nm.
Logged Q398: 0.093 mag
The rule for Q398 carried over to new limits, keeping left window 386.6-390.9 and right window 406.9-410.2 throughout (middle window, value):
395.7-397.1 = 0.04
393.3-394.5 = 0.21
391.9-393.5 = 0.09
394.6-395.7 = 0.01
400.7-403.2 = -0.07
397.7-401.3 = -0.04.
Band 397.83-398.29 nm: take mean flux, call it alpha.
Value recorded 121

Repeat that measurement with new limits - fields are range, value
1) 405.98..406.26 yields 145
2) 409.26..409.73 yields 122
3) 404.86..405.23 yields 145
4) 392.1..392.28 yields 131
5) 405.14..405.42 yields 137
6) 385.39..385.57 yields 97.9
